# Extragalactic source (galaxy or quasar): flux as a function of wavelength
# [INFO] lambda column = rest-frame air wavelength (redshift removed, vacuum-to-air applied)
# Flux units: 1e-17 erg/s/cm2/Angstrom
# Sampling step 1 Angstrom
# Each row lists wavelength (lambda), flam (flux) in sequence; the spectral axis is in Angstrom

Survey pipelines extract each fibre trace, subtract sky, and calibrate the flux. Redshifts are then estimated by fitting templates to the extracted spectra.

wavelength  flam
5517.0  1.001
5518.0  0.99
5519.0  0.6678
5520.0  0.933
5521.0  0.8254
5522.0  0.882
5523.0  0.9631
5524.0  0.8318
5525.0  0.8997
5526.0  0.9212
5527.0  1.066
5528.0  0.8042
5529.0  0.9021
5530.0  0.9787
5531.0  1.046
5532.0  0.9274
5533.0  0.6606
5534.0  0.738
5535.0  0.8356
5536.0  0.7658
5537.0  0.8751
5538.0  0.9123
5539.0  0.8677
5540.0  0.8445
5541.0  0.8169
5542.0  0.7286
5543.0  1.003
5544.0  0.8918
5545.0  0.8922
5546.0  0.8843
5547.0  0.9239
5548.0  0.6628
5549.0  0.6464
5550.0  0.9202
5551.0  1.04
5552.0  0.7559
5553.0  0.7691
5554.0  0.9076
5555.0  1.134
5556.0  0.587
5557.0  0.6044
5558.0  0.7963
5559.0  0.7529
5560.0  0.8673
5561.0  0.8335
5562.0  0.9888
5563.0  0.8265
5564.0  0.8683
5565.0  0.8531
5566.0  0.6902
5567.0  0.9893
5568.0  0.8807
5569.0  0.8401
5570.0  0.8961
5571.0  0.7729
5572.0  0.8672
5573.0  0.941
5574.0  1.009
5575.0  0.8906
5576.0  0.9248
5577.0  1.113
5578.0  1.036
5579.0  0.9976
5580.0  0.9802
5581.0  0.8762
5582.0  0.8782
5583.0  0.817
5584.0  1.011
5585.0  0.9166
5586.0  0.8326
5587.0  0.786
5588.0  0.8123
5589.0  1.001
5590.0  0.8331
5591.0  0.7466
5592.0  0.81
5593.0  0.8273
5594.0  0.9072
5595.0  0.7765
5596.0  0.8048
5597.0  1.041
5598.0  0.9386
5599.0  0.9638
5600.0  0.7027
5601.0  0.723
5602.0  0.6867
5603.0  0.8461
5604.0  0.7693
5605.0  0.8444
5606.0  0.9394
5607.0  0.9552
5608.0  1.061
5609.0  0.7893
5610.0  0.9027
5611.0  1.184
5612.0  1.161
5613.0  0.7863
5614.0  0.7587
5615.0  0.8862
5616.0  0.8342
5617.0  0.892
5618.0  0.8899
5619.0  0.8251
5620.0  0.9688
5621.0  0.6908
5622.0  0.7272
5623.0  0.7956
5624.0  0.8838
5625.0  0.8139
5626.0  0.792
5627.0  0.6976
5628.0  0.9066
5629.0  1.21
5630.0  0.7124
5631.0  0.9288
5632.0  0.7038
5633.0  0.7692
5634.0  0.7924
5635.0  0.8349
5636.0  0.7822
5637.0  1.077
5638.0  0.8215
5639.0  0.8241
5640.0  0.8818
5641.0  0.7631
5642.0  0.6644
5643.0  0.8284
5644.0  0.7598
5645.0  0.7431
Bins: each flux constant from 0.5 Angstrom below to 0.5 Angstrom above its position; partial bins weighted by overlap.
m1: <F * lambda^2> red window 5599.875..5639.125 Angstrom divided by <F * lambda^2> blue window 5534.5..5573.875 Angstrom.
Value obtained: 1.04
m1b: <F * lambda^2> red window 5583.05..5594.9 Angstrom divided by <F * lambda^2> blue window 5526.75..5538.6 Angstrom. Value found 1.0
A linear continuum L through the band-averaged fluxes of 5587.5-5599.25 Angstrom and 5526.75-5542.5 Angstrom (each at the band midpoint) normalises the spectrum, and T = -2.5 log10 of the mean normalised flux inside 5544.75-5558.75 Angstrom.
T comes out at 0.052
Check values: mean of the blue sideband 0.857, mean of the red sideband 0.87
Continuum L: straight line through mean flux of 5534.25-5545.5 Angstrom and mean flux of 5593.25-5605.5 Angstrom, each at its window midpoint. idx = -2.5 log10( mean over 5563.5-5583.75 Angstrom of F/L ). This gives -0.080 mag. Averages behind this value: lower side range 0.855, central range 0.907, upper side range 0.834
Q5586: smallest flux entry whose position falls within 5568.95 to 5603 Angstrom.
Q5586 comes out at 0.6867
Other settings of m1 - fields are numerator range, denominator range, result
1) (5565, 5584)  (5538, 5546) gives 1.06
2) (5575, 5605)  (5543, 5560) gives 1.07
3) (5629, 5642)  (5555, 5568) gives 1.04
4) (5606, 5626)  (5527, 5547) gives 1.05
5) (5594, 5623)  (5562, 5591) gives 0.98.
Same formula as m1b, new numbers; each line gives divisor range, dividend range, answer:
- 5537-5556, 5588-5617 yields 1.04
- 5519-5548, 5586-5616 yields 1.02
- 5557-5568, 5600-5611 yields 1.04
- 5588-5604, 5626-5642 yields 1.02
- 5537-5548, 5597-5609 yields 1.02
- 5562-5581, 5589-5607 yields 0.93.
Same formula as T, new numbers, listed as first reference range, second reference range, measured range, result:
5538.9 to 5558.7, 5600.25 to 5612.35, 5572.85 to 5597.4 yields -0.03 mag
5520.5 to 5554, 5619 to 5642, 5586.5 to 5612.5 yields -0.04 mag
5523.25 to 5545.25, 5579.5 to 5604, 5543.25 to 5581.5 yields -0.01 mag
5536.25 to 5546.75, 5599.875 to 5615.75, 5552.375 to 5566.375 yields 0.07 mag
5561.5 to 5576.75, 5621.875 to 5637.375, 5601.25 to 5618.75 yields -0.04 mag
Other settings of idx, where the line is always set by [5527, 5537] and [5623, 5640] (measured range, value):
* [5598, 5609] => 0.00 mag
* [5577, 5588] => -0.08 mag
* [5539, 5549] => 0.03 mag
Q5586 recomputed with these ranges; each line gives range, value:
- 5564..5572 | 0.6902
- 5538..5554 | 0.6464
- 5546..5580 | 0.587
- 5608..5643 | 0.6644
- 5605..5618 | 0.7587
